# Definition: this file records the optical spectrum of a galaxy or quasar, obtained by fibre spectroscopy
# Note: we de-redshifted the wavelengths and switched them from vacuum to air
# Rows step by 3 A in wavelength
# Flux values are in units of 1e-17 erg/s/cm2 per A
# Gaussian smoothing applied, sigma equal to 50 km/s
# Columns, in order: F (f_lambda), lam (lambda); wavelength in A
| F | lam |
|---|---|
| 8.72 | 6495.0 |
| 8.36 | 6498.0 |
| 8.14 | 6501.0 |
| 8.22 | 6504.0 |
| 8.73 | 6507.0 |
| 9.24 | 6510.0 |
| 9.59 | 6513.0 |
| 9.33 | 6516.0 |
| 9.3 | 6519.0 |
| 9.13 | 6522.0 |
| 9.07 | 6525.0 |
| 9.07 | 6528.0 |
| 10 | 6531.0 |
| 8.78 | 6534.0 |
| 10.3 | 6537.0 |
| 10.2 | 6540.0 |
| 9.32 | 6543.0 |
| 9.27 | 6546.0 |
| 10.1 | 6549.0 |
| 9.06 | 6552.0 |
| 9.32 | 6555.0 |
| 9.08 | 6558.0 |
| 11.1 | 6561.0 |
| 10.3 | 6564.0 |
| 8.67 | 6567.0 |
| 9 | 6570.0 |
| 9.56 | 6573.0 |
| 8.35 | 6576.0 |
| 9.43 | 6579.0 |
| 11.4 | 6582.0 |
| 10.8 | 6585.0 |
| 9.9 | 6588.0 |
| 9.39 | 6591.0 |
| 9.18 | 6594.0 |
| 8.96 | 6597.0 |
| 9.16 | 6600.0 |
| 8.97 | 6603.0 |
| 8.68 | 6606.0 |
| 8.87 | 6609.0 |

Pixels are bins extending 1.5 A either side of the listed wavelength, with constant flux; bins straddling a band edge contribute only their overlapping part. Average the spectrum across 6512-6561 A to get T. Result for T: 9.48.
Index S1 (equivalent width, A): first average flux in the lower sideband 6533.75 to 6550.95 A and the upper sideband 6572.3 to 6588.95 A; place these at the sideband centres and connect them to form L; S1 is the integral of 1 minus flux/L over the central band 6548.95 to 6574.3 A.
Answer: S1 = 0.7 A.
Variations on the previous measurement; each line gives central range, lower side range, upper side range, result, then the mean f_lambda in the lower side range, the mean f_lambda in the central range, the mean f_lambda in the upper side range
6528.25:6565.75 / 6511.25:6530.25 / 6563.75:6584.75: -1.15 A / 9.28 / 9.71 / 9.56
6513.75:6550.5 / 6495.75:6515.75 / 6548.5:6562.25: -0.98 A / 8.75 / 9.49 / 9.68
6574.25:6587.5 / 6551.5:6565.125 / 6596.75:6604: -0.83 A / 9.81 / 9.98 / 9.05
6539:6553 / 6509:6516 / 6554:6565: 0.31 A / 9.41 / 9.59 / 9.96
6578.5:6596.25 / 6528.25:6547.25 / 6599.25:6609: -1.79 A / 9.61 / 10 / 8.91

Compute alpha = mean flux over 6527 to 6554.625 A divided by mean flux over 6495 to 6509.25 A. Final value 1.13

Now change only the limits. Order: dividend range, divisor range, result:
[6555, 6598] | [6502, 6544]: 1.04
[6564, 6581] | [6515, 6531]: 0.99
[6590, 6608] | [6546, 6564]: 0.93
